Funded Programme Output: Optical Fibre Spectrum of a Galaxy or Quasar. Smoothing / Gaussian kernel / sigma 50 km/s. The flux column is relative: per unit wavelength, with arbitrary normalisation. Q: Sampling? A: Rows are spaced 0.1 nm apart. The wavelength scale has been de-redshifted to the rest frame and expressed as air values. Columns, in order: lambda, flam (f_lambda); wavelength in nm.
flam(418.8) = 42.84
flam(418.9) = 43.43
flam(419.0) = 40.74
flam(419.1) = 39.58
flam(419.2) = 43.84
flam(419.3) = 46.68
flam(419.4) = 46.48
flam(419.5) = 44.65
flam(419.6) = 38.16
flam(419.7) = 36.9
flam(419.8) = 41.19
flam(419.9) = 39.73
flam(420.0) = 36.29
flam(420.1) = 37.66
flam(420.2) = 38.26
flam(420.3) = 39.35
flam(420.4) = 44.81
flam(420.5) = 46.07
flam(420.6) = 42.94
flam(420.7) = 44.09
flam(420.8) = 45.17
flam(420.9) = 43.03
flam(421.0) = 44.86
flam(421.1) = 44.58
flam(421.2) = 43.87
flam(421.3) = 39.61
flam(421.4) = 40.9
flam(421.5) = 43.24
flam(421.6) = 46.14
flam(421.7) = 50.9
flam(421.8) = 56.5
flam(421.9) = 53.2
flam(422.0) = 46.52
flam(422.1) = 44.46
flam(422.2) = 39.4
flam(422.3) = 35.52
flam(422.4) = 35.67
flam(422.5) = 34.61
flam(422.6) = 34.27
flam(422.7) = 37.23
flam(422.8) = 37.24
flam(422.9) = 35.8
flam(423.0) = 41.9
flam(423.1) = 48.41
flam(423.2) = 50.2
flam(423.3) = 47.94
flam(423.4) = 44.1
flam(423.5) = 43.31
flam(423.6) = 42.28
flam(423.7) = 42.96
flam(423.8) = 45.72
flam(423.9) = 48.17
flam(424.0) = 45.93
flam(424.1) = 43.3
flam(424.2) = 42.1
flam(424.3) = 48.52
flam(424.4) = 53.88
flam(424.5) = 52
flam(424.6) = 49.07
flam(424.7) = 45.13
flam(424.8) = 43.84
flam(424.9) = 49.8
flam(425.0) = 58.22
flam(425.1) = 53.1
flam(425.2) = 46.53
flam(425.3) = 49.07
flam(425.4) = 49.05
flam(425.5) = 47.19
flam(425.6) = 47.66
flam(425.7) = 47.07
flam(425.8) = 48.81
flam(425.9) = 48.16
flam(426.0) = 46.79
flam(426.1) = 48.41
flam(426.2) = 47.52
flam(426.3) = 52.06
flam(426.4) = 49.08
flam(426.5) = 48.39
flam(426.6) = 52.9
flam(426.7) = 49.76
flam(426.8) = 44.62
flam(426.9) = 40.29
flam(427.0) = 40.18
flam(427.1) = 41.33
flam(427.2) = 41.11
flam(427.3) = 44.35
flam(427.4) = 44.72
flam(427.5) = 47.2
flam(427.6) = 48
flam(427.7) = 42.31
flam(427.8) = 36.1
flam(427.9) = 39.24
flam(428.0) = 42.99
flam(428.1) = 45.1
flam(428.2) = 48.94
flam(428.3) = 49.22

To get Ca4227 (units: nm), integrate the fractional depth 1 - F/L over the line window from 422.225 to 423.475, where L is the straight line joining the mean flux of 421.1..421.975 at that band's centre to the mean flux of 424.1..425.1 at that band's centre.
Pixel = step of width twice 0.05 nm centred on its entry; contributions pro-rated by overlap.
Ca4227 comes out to 0.19 nm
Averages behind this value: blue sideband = 46.7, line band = 40.3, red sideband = 49.1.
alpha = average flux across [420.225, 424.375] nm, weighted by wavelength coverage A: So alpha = 43.6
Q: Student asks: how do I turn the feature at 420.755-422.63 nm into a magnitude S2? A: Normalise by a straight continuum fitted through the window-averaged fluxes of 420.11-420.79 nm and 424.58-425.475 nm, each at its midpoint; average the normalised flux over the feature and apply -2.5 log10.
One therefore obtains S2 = 0.02 mag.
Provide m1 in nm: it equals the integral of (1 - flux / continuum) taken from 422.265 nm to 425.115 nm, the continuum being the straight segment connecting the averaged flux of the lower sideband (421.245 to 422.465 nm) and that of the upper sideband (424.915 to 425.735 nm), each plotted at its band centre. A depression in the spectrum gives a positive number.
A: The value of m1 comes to 0.17 nm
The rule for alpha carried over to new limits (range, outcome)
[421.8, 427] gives 45.9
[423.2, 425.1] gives 47.3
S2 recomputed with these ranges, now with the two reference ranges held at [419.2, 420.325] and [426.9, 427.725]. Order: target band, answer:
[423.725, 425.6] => -0.138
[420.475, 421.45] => -0.060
